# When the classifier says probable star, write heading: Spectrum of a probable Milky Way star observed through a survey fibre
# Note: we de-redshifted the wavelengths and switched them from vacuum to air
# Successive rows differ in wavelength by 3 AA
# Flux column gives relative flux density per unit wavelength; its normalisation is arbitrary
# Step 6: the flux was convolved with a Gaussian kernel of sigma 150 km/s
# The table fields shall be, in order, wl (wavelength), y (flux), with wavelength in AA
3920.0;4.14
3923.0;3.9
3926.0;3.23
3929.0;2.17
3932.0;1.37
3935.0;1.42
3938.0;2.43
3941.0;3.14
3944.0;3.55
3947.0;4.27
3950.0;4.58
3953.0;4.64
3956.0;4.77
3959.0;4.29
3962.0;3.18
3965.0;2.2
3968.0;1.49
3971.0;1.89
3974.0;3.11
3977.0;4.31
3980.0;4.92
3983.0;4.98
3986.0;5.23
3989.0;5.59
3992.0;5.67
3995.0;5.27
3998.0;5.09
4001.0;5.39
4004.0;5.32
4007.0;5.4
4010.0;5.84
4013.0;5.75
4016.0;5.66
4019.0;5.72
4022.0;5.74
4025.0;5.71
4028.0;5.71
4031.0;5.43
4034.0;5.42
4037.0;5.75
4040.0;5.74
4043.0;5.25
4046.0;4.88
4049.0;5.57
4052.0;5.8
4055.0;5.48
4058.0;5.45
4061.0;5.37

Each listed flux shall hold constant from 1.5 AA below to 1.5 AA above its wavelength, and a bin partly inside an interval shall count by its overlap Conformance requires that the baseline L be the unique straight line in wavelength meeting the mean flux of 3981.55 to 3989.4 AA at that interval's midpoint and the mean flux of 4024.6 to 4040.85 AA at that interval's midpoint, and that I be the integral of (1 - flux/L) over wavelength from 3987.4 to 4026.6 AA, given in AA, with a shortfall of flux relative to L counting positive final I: -1.1 AA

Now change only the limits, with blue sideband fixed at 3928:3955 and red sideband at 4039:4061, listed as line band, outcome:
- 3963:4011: -3.52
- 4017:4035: -2.59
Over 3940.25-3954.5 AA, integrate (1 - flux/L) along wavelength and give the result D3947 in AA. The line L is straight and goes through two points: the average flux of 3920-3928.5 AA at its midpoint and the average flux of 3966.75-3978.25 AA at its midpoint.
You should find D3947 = -4.5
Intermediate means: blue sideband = 3.5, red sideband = 2.69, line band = 4.08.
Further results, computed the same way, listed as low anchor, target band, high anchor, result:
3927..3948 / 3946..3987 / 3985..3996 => 2.3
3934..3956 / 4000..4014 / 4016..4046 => -1.5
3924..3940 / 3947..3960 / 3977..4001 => -4.8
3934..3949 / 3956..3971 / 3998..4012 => 3.6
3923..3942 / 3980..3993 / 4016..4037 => -3.2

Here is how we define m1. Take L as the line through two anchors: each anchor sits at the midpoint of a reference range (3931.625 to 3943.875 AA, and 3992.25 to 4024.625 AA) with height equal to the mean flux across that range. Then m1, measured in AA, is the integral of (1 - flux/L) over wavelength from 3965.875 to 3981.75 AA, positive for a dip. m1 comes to 3.5 AA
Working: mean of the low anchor 2.32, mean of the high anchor 5.53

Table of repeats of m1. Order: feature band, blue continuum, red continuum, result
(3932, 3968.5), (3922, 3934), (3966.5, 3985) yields -3.56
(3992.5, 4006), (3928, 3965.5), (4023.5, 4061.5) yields -2.42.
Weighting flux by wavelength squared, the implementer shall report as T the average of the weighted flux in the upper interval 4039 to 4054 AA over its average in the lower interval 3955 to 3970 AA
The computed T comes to 1.8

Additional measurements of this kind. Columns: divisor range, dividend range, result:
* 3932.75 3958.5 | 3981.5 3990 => 1.50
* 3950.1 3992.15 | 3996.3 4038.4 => 1.43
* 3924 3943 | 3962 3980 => 1.22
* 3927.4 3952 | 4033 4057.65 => 1.99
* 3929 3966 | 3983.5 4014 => 1.69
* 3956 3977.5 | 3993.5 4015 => 1.86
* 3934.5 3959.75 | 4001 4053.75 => 1.54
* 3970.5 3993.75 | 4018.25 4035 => 1.25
